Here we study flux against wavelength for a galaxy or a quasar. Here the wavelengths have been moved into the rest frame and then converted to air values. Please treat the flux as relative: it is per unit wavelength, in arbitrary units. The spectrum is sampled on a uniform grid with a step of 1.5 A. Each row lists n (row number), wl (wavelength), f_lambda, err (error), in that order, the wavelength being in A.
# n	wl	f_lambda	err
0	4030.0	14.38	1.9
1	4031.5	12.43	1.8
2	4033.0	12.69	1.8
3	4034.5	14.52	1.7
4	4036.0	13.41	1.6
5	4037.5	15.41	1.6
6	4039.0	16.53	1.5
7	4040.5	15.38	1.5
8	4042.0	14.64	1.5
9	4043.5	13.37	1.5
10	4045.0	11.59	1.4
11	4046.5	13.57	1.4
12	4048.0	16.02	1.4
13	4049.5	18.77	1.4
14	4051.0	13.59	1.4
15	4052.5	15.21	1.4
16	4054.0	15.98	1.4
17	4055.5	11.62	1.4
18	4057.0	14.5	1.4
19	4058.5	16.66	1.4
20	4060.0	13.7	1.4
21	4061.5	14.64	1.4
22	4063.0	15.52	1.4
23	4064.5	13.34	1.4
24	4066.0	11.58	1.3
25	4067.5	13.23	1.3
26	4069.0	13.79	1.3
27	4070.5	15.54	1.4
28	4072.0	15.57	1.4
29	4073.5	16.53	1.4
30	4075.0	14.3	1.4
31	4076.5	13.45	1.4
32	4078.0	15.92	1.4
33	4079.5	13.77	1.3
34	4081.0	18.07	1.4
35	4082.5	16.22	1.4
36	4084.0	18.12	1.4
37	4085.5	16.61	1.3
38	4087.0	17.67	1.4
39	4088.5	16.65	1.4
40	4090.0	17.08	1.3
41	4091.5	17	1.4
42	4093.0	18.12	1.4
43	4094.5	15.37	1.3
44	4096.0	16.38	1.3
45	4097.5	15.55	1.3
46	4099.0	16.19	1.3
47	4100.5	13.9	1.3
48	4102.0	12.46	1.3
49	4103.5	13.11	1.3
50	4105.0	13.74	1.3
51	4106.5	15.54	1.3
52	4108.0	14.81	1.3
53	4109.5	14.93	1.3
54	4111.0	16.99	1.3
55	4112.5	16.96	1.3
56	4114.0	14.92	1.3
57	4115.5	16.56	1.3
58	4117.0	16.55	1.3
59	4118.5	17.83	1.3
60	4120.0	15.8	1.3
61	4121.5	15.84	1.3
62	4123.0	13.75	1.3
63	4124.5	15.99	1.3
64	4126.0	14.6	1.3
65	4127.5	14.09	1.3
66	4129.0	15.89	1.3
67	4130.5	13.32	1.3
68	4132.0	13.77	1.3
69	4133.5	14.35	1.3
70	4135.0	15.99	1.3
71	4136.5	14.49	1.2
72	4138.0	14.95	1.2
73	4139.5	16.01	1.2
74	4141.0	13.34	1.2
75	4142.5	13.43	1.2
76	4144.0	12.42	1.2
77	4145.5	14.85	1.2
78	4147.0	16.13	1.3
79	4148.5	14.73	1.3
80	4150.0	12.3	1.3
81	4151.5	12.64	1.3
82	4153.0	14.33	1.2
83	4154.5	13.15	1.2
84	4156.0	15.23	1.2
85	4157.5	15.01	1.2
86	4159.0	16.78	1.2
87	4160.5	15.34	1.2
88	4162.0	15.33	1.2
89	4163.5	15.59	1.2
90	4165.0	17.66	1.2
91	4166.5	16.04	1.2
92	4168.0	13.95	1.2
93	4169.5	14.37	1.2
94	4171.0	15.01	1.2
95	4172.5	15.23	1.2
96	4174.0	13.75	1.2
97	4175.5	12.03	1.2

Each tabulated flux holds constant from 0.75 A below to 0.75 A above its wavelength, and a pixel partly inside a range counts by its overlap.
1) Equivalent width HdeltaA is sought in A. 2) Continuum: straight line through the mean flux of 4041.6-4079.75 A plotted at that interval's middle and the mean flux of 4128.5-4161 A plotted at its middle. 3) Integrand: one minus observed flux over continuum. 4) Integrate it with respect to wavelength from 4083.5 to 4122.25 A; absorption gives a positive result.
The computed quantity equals -3.9 A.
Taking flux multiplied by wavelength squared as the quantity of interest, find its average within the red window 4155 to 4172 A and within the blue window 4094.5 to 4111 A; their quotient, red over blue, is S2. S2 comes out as 1.1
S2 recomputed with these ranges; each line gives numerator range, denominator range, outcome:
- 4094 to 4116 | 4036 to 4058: 1.06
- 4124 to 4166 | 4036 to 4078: 1.05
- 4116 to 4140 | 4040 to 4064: 1.08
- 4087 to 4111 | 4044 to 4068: 1.10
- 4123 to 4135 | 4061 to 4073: 1.06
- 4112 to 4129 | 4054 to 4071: 1.15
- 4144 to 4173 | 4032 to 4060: 1.08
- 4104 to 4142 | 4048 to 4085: 1.04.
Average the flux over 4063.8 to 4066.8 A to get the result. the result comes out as 12.5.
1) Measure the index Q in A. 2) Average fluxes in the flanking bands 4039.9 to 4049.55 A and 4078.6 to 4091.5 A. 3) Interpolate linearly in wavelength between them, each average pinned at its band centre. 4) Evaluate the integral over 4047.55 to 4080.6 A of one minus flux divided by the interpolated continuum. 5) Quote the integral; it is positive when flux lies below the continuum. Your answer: 1.8 A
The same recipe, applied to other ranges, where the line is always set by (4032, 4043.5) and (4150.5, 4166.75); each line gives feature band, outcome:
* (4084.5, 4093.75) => -1.5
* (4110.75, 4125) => -1.1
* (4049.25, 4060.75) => -0.2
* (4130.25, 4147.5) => 0.7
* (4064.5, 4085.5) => -0.5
